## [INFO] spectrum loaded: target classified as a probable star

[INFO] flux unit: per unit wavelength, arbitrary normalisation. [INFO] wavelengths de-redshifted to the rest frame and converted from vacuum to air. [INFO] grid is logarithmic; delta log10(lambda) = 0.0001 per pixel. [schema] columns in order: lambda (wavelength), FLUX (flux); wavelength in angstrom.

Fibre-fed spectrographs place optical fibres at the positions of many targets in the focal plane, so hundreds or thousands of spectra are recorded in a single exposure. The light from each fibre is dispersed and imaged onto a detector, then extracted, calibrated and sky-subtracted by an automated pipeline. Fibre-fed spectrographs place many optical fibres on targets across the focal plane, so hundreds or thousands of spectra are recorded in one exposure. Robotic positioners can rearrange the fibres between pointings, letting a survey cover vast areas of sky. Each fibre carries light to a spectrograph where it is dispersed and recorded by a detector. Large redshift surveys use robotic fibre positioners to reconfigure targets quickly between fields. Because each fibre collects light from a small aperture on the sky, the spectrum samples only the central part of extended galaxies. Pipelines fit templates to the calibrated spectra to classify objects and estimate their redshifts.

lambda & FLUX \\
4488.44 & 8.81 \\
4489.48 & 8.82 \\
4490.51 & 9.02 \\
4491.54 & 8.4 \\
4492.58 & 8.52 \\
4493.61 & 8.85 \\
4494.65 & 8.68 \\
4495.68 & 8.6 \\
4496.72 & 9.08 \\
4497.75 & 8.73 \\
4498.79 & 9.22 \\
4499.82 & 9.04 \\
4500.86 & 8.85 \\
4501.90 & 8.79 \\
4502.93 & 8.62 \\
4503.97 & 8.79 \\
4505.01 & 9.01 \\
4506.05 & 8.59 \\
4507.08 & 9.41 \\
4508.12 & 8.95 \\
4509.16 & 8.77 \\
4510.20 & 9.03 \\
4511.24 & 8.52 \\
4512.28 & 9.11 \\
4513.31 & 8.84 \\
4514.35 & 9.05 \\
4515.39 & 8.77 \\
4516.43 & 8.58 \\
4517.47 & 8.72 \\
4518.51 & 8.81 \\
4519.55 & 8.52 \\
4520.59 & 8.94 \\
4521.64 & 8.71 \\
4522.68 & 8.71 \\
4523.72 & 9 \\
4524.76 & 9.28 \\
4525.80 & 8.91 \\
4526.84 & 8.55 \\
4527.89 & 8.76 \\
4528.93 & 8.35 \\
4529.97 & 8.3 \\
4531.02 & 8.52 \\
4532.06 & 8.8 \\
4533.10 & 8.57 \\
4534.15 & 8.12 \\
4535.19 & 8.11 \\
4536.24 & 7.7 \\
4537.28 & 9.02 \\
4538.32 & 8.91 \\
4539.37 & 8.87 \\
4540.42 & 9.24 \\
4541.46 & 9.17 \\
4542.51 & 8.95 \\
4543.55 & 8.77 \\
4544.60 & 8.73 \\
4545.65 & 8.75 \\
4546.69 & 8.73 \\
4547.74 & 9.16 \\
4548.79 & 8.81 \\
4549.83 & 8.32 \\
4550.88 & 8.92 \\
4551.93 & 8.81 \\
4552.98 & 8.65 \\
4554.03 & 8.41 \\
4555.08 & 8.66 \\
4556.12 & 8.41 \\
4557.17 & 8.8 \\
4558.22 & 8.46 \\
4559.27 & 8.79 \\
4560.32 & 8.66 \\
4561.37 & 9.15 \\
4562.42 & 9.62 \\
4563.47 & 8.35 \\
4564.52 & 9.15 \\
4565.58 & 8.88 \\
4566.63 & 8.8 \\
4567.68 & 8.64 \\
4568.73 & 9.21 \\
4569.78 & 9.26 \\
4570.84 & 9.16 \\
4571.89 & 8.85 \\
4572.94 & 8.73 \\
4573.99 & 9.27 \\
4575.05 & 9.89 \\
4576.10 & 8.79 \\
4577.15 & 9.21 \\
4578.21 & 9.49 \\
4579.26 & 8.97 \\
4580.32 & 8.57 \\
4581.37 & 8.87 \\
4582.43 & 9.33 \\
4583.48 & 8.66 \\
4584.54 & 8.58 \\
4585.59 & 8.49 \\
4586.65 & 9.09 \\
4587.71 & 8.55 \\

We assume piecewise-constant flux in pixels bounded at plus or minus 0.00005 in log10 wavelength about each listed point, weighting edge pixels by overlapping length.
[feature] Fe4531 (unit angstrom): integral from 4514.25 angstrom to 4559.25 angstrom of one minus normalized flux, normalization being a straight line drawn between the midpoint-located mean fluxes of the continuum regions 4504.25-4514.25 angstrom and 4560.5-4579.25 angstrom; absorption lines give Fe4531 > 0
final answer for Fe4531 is 1.4 angstrom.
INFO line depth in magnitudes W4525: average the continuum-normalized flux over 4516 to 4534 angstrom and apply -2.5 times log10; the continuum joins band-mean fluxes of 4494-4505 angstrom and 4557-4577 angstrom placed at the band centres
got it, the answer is 0.03 mag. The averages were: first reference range 8.84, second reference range 8.98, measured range 8.69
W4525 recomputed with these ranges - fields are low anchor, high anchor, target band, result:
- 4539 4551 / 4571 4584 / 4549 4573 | 0.018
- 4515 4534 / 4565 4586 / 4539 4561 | 0.009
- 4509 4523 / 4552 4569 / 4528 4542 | 0.024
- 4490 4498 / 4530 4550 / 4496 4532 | -0.012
